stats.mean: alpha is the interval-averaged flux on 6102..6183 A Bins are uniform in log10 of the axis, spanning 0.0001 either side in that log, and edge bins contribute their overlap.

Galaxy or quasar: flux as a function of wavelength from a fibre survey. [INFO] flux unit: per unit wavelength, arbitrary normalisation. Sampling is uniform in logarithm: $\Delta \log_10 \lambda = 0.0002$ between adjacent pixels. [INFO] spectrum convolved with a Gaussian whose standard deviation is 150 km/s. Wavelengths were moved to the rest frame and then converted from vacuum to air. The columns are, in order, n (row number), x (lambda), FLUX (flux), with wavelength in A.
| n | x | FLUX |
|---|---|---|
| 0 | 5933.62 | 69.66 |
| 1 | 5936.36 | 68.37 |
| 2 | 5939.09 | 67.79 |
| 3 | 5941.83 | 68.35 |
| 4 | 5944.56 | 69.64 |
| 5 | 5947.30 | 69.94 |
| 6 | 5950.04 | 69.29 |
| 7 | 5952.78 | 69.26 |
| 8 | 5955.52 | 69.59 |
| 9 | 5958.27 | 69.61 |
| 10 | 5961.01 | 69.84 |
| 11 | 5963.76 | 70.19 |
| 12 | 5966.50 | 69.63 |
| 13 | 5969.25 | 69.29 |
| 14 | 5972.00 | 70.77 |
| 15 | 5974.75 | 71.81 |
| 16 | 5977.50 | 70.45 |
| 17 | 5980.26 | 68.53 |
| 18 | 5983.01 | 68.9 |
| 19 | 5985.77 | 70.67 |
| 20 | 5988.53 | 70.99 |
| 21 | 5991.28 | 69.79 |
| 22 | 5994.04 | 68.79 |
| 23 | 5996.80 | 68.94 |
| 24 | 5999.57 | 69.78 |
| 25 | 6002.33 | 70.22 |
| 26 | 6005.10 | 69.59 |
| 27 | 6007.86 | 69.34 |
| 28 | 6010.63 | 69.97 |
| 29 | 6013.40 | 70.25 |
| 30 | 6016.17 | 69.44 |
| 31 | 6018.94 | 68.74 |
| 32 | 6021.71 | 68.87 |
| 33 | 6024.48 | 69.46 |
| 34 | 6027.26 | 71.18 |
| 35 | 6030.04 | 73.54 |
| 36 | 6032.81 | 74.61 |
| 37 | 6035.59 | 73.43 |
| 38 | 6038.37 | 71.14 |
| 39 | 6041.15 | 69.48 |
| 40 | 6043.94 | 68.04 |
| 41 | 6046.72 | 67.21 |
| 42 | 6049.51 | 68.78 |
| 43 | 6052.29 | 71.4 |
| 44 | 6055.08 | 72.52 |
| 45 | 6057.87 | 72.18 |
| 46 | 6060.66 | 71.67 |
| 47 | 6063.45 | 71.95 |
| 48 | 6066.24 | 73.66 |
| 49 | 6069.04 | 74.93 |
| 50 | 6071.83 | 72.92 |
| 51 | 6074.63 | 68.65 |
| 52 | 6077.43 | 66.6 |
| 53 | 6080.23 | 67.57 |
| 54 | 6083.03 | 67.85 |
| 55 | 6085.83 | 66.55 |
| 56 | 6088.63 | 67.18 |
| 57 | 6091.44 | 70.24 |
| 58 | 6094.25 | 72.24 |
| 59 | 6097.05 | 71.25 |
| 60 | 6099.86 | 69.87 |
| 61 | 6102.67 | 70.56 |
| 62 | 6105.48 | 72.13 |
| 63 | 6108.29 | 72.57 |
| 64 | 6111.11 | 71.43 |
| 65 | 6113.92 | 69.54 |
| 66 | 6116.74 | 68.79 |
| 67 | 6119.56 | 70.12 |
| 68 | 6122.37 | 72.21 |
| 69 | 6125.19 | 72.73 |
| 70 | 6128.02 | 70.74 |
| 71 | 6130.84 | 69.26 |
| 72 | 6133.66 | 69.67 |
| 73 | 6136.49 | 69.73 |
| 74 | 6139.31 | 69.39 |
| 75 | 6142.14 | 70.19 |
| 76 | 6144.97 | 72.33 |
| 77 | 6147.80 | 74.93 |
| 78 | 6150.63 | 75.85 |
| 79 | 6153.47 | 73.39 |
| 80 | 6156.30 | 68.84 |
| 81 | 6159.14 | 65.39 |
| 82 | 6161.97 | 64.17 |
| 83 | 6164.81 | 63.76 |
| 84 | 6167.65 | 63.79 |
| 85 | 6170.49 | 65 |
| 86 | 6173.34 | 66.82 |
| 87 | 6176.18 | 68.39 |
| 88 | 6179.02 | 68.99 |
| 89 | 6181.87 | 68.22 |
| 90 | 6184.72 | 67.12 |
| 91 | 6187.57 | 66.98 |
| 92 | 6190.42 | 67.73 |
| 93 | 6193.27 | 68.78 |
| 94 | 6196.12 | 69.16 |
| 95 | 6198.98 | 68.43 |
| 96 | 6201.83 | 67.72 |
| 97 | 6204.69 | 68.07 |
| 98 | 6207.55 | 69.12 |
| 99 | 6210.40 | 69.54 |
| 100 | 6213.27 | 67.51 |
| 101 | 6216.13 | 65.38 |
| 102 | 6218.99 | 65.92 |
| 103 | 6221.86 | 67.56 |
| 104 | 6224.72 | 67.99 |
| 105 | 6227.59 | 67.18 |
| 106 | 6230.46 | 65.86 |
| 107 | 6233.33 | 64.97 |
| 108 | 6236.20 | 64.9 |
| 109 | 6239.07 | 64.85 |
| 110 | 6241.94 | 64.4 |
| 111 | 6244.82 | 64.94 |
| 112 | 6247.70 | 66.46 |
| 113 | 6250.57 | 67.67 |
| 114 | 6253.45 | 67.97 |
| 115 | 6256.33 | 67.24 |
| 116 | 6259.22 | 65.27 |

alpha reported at 69.6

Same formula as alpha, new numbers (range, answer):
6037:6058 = 70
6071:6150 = 70.3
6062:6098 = 70.1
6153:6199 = 67.2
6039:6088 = 70.1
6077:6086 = 67.3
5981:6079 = 70.5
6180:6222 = 67.8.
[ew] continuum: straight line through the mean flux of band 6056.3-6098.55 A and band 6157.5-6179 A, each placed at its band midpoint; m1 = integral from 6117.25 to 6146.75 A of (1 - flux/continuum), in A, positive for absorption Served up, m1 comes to -1.4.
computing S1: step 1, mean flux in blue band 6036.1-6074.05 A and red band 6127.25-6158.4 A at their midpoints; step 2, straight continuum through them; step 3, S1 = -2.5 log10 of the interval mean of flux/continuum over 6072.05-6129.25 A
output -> 0.02 mag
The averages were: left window 71.2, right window 71.2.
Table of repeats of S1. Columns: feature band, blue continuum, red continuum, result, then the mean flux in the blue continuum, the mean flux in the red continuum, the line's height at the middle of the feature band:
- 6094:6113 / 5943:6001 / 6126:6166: -0.02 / 69.8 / 69.9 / 69.9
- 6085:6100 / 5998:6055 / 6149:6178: -0.01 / 70.3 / 67.6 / 69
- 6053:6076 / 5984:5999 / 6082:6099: -0.04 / 69.8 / 69.3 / 69.4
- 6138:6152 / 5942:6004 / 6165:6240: -0.07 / 69.8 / 67.1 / 67.8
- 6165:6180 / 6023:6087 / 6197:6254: 0.03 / 70.7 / 66.8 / 68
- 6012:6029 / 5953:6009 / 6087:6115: 0.01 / 69.8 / 70.7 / 70.1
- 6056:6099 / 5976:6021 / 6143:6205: -0.02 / 69.6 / 68.4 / 69.1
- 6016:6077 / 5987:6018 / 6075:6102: -0.03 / 69.7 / 68.9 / 69.3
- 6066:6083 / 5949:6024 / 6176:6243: -0.02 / 69.7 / 67.3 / 68.8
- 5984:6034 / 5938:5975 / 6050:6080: 0.00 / 69.6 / 71.4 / 70.5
